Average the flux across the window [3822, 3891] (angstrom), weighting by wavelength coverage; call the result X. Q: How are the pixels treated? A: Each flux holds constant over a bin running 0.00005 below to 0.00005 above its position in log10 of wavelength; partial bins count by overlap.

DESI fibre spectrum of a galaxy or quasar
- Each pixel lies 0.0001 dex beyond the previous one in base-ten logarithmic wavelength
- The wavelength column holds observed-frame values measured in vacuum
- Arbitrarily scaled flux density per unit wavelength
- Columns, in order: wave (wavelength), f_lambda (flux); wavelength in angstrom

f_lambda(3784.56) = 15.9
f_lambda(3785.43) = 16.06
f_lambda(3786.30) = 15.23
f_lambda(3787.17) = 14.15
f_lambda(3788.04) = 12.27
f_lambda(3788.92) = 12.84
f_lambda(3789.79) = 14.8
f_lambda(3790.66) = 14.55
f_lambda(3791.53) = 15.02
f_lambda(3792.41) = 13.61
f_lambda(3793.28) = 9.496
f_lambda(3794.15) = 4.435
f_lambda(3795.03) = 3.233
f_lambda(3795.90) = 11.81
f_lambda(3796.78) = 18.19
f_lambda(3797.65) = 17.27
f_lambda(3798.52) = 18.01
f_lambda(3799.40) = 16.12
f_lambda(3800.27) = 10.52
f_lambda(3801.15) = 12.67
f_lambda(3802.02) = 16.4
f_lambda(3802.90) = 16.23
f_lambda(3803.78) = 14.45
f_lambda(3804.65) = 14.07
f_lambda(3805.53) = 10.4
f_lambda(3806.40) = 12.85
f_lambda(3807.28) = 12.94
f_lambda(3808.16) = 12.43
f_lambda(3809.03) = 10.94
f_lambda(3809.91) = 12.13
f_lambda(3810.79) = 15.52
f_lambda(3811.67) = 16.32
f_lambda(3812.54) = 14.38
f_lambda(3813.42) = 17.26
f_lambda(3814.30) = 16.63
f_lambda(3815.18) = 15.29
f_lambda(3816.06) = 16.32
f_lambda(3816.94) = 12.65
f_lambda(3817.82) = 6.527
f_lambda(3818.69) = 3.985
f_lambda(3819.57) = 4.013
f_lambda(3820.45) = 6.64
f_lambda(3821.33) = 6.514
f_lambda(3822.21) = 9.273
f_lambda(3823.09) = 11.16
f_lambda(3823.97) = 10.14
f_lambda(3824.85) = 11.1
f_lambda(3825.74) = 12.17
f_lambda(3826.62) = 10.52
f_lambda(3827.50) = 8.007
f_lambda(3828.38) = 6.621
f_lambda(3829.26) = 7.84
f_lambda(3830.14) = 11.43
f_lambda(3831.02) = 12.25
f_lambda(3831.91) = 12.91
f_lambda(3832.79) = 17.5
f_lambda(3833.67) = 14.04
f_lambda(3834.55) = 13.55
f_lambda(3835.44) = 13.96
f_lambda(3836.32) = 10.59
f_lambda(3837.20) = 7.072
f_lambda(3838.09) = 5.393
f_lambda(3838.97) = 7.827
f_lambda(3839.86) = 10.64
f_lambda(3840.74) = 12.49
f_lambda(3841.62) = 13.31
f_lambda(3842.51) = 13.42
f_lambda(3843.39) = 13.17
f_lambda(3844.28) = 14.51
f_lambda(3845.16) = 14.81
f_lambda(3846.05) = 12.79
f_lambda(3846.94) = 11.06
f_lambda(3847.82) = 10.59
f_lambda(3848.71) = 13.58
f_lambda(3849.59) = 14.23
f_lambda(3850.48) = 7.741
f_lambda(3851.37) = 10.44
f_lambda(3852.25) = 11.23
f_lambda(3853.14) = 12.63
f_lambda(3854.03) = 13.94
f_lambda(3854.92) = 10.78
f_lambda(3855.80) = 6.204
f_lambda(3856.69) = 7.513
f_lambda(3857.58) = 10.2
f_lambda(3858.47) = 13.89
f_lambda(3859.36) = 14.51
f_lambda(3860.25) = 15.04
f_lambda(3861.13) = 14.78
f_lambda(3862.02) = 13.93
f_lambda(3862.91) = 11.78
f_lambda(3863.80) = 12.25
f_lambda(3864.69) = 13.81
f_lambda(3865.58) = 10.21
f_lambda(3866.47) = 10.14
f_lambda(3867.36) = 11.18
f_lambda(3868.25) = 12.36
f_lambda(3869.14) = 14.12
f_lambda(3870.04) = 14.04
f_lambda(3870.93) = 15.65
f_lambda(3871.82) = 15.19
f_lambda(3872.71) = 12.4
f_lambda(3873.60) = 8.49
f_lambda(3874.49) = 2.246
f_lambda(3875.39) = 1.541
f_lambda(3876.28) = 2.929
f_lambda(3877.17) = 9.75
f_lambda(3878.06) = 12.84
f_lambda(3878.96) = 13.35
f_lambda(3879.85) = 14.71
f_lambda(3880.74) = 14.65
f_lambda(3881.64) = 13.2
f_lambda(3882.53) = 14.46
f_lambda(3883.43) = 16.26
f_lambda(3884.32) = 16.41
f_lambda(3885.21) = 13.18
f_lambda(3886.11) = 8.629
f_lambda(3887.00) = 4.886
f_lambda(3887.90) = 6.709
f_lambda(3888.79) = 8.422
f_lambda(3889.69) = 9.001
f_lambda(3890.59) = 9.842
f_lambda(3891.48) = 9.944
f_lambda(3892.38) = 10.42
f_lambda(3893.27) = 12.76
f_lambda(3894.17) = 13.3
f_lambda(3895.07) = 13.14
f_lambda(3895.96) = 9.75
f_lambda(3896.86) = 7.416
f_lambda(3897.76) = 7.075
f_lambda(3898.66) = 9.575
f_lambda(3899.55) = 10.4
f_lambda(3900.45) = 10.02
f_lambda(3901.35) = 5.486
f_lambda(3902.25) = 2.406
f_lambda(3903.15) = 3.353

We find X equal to 11.4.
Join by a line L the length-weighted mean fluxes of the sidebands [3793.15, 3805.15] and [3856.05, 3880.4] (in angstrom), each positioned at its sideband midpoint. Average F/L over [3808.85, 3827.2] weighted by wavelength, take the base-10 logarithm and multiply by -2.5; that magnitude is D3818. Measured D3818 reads 0.12 mag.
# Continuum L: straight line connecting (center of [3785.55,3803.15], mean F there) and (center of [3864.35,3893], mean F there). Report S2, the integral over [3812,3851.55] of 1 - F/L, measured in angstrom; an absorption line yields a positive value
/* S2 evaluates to 3.3 angstrom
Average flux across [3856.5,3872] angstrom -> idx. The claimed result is 12.9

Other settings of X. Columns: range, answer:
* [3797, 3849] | 12.1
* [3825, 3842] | 10.9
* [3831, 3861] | 11.9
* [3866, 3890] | 11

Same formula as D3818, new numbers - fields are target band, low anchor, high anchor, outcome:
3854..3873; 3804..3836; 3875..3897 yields -0.12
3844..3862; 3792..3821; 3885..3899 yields -0.11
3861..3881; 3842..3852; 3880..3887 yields 0.15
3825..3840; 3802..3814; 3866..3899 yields 0.20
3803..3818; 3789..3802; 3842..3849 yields -0.07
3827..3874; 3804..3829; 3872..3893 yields -0.10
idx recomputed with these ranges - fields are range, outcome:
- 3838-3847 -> 12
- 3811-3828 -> 11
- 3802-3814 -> 14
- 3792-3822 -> 12.3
